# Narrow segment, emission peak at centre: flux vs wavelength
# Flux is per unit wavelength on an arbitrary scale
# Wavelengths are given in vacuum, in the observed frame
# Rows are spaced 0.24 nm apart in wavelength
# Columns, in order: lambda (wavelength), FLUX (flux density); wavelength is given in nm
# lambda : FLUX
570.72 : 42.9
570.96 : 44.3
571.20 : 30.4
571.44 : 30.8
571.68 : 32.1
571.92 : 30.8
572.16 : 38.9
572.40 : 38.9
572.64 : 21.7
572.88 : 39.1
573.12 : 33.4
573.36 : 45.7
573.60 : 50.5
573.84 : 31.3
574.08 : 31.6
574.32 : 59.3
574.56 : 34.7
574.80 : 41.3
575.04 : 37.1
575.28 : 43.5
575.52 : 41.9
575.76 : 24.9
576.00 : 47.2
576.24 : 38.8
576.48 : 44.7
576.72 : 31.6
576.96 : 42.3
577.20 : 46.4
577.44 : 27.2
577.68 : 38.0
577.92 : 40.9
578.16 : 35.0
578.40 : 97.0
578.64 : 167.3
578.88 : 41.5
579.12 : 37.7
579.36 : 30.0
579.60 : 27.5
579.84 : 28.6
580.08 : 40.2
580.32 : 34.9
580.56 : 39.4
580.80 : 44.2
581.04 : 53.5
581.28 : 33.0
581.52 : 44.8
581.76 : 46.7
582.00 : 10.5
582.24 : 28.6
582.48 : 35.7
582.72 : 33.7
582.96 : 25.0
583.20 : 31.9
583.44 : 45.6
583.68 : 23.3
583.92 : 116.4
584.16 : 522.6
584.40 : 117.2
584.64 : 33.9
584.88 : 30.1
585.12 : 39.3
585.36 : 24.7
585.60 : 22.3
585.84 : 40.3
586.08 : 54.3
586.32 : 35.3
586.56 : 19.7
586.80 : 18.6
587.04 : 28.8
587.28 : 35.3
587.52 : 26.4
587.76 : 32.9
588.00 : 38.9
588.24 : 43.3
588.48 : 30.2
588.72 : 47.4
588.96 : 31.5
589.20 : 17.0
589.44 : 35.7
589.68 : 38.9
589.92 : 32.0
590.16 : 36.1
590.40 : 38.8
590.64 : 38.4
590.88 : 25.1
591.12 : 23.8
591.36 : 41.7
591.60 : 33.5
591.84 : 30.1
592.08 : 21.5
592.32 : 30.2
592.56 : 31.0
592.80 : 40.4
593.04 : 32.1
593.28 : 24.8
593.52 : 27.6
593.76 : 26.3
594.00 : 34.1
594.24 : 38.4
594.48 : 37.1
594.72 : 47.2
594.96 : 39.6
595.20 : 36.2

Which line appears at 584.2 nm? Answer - [O III]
